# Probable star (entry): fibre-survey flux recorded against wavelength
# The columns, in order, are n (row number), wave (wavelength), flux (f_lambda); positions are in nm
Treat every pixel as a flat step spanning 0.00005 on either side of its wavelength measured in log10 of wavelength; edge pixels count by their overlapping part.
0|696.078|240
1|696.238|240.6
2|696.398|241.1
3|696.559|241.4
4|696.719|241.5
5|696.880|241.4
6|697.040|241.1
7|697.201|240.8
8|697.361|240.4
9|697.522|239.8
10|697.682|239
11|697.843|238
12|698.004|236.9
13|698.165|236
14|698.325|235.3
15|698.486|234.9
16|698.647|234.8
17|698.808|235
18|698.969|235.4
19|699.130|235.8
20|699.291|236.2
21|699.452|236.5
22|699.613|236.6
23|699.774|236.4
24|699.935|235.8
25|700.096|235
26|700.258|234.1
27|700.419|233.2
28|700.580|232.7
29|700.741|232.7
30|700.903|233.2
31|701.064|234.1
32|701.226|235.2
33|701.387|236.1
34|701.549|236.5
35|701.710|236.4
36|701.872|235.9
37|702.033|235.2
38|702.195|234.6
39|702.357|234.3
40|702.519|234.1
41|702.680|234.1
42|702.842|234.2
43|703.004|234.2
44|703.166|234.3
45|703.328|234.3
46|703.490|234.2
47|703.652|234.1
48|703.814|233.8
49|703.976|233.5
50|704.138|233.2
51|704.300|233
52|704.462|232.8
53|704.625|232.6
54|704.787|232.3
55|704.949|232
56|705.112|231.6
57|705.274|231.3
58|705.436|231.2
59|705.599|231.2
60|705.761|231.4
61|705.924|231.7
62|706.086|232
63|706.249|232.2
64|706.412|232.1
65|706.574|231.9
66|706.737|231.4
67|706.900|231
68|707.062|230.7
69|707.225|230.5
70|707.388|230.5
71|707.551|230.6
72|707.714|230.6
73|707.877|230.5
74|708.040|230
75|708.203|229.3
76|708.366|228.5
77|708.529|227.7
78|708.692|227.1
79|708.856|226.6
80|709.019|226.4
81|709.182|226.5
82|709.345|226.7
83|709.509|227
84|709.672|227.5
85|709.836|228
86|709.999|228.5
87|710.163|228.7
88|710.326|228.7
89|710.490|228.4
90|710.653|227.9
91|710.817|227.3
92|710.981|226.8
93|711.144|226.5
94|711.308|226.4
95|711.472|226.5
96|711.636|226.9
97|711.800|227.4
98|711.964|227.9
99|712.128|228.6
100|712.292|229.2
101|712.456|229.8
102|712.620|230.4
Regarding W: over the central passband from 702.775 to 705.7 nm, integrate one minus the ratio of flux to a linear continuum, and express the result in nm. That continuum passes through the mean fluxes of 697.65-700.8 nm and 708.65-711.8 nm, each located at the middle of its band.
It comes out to -0.02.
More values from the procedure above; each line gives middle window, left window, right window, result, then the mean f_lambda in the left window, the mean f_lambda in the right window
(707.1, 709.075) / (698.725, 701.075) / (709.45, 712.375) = 0.00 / 235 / 228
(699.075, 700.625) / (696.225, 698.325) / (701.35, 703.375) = 0.01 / 240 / 235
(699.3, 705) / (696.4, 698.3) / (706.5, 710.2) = 0.01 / 240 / 229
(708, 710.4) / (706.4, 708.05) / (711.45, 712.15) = 0.02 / 231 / 227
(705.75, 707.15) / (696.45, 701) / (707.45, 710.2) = -0.01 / 237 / 228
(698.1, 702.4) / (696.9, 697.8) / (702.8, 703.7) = 0.04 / 240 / 234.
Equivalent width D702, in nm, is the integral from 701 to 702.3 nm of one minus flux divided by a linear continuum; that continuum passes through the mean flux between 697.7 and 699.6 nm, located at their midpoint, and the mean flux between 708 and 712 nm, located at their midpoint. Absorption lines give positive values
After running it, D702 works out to -0.01 nm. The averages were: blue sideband 236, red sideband 228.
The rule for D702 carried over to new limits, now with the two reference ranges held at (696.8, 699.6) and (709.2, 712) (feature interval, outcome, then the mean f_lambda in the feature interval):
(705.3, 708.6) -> -0.01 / 231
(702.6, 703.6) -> 0.00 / 234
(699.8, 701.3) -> 0.01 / 234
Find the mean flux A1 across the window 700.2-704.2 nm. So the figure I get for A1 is 234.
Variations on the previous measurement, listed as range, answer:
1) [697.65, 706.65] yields 234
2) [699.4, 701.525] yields 235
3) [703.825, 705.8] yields 232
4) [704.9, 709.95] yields 230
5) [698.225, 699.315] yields 235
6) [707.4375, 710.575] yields 228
